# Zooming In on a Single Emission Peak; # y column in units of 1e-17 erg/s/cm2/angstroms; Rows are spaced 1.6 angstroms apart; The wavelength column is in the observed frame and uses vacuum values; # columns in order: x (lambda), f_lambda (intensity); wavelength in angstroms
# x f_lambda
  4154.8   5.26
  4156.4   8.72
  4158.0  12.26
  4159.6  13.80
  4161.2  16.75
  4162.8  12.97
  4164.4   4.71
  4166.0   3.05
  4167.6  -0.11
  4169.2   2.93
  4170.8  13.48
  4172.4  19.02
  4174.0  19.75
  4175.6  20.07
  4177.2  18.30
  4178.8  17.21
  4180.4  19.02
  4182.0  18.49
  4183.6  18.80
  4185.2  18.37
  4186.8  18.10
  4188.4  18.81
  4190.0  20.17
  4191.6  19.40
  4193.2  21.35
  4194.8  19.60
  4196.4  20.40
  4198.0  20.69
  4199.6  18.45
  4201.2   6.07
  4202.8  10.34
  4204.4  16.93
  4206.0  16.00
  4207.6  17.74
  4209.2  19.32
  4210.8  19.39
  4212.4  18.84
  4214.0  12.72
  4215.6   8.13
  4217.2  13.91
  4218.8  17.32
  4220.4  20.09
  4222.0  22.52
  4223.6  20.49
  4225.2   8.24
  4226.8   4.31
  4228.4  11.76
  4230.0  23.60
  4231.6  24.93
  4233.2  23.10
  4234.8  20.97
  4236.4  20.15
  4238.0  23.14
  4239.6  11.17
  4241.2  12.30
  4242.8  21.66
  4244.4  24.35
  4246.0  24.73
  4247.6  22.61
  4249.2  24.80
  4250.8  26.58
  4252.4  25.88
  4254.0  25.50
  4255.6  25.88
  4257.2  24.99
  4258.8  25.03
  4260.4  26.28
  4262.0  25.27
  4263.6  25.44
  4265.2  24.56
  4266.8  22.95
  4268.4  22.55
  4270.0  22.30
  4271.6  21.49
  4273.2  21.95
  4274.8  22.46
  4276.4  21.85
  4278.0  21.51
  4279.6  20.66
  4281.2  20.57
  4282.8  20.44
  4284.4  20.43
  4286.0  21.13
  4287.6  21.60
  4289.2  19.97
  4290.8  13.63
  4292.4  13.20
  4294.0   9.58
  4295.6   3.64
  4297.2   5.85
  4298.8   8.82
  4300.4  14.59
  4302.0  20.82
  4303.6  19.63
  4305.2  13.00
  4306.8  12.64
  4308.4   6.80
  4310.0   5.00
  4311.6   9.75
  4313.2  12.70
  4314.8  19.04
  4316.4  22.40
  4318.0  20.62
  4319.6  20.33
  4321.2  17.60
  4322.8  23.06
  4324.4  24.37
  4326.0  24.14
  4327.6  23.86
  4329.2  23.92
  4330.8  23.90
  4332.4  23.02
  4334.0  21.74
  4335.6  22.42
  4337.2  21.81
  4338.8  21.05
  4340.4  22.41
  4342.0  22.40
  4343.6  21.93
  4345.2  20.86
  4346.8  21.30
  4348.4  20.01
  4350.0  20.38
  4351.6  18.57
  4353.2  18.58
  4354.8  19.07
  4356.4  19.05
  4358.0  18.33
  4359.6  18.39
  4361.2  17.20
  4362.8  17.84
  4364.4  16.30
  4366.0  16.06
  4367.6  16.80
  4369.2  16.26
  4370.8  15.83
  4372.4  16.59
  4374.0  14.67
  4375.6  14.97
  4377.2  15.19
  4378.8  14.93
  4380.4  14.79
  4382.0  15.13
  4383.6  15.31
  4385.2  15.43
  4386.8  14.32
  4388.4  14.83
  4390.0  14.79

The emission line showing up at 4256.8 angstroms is Lyman alpha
